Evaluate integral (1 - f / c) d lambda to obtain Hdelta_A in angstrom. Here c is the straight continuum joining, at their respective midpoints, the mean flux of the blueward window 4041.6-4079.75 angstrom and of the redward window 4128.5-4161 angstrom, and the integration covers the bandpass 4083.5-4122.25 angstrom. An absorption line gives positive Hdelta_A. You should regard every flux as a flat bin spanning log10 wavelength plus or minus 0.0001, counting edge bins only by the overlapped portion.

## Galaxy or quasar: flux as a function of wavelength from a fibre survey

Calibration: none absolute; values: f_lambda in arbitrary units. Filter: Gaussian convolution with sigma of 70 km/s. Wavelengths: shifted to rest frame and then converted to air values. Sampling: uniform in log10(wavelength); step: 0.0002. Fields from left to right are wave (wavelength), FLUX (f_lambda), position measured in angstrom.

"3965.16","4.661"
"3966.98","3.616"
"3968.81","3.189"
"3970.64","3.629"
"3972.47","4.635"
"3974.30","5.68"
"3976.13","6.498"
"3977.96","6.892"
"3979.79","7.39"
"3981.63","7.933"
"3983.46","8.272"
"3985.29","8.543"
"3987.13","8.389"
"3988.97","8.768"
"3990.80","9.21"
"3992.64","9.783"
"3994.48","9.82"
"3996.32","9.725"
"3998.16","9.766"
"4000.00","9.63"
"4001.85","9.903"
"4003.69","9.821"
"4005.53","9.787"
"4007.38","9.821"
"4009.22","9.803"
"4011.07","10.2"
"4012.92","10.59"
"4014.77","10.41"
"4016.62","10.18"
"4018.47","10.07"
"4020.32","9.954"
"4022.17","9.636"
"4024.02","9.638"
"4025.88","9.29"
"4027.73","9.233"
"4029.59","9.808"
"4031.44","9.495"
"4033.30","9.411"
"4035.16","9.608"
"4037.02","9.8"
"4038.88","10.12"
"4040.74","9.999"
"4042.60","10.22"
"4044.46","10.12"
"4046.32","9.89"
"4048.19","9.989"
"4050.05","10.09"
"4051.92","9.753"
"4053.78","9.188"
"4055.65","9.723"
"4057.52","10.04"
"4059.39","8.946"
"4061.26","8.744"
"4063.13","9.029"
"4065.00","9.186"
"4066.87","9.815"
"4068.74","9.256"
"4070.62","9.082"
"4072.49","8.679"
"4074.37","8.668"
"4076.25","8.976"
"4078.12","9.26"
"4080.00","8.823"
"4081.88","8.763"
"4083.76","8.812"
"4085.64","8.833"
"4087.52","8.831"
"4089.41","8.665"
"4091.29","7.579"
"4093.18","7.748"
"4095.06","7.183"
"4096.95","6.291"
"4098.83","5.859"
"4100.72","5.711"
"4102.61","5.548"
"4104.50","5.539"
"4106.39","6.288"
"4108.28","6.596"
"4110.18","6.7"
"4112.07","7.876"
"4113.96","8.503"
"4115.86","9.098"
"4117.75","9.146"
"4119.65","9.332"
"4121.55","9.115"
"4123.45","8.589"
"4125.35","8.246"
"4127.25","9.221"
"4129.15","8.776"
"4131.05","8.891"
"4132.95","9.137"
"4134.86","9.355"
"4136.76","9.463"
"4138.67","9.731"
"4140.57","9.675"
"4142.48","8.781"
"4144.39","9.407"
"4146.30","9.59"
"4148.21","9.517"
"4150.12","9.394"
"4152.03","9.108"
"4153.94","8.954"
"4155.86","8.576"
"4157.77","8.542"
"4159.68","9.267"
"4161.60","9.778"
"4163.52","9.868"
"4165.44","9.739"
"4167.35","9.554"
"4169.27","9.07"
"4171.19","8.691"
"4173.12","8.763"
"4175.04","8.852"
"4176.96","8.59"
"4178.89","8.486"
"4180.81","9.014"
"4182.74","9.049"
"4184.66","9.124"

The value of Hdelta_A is 7.31 angstrom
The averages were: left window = 9.42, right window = 9.2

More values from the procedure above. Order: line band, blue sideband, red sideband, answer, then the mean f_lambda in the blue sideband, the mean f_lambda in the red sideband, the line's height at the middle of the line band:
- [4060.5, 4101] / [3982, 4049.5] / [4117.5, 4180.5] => 4.4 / 9.68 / 9.13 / 9.41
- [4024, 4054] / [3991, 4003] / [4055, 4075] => -1.1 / 9.73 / 9.2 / 9.4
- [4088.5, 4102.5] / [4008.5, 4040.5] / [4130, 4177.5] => 3.8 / 9.84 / 9.22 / 9.5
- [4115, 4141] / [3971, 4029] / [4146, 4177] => 0.0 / 8.97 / 9.18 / 9.13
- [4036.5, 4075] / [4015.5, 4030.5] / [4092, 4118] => -4.1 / 9.73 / 6.96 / 8.62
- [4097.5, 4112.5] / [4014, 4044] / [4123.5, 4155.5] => 5.1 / 9.81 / 9.17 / 9.37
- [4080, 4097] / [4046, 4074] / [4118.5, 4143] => 2.0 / 9.4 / 9.11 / 9.28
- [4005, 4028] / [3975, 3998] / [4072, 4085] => -3.6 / 8.46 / 8.86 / 8.59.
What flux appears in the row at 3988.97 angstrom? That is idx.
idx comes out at 8.768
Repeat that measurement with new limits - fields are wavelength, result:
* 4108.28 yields 6.596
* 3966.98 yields 3.616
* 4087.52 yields 8.831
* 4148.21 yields 9.517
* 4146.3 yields 9.59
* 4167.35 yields 9.554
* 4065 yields 9.186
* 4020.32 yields 9.954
